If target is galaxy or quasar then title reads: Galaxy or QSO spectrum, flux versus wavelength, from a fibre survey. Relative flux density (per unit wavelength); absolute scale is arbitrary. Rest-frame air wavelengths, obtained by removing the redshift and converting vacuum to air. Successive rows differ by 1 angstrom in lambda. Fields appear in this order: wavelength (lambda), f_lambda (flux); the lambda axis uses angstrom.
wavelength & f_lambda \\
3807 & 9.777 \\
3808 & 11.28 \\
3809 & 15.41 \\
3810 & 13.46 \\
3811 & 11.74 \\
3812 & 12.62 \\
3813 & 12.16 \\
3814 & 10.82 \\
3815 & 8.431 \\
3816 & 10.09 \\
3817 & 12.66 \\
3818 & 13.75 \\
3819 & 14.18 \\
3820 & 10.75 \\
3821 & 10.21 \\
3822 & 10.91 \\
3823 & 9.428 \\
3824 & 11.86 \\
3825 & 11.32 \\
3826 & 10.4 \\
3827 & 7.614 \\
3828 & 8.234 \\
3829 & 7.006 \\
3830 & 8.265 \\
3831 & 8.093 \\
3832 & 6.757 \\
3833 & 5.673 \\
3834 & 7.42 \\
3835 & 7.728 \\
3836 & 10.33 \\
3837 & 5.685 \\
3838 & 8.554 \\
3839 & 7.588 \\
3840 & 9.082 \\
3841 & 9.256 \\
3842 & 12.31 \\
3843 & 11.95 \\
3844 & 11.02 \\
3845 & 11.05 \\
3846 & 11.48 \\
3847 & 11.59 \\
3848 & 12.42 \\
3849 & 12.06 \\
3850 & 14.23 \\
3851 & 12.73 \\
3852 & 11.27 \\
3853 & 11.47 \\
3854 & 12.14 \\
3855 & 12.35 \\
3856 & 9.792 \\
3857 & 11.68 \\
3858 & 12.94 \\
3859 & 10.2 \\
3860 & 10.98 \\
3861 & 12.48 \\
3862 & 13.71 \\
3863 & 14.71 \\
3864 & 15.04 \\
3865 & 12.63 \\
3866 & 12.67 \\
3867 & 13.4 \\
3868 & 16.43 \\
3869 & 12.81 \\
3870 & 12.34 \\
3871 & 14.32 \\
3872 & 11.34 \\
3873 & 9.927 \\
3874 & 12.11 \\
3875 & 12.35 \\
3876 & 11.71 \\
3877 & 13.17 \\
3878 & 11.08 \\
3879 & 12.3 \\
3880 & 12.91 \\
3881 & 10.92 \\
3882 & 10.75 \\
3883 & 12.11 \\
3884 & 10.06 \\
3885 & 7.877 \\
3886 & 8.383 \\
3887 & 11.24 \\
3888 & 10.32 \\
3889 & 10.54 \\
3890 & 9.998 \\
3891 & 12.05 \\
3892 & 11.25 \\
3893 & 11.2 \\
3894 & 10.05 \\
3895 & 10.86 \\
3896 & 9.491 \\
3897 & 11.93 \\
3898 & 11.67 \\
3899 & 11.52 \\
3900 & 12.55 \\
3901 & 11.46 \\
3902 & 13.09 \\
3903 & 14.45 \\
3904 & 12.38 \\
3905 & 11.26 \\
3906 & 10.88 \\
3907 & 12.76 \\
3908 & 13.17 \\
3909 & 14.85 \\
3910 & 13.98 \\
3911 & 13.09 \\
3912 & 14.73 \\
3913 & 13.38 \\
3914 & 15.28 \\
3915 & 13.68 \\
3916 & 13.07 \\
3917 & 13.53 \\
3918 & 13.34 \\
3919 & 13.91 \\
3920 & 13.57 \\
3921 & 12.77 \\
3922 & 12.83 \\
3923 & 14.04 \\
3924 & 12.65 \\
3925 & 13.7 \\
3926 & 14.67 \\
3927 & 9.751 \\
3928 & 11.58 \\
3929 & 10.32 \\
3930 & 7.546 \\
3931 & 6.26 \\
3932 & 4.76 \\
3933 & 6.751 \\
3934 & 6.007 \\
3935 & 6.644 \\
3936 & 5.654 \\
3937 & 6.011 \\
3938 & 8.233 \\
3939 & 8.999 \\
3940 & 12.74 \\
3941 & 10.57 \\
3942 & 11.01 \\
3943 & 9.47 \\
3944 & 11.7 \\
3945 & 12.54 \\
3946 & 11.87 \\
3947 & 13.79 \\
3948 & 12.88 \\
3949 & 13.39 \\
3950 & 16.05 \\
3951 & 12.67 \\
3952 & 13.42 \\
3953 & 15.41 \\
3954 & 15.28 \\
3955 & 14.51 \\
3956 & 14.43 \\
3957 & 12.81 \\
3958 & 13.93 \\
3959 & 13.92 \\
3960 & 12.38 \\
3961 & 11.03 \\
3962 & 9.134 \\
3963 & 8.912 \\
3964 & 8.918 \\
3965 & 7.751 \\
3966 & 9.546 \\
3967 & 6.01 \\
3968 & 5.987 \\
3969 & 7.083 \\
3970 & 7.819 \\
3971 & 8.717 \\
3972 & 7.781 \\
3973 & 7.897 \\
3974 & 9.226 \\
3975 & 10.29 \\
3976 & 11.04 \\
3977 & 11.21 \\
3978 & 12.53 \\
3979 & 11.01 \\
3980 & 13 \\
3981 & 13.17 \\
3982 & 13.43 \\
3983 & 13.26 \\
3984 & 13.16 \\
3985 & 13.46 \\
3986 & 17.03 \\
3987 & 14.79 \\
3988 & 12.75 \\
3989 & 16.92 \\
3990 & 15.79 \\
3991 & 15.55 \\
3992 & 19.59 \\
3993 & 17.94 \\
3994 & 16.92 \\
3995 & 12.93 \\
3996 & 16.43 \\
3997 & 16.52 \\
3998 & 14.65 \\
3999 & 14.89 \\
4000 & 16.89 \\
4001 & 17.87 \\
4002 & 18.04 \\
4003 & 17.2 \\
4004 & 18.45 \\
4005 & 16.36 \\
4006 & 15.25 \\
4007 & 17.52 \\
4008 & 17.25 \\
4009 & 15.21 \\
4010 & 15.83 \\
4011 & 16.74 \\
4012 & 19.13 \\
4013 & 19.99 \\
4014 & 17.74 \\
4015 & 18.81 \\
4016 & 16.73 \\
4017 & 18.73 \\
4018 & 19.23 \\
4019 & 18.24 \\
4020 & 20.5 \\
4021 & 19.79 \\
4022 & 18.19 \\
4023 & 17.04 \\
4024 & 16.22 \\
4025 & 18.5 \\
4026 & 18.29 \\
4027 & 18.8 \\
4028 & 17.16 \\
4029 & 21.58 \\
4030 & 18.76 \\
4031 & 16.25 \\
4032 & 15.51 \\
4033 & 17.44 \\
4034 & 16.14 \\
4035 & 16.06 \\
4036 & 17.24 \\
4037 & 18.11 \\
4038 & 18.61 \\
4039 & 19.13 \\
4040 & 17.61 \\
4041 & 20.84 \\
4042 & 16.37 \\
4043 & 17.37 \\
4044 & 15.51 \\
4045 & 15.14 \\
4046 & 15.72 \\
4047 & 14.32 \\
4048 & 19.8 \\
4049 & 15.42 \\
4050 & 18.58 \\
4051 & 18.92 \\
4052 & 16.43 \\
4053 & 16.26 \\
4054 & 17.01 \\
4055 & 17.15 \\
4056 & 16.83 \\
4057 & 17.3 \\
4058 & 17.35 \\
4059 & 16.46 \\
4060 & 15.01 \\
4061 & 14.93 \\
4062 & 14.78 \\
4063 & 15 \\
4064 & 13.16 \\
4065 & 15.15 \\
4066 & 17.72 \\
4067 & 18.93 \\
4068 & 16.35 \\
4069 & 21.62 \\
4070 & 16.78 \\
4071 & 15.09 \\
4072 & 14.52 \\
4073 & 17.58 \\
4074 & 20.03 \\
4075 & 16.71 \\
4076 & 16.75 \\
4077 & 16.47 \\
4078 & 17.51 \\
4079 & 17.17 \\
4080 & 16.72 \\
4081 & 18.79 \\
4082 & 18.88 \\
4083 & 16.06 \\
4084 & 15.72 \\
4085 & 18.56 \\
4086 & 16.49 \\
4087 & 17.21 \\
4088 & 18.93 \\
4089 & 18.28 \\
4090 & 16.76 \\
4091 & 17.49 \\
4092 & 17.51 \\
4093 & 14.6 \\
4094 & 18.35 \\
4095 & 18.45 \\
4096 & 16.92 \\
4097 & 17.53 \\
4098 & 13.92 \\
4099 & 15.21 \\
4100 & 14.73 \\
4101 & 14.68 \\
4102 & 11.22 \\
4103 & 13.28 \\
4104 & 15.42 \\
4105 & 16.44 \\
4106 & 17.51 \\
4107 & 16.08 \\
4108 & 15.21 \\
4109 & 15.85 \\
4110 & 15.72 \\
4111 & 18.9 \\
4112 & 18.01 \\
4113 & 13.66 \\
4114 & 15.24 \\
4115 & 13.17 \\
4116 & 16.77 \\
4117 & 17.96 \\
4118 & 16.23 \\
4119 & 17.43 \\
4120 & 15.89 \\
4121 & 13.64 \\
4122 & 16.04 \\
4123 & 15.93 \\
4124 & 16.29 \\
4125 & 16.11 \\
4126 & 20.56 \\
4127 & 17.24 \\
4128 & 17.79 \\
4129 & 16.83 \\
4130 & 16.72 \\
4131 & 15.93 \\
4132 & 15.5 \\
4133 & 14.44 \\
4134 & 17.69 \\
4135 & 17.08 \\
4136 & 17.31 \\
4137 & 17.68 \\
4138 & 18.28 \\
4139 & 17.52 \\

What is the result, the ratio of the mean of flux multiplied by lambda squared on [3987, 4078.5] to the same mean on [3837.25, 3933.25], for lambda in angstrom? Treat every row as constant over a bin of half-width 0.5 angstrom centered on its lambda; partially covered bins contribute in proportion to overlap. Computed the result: 1.56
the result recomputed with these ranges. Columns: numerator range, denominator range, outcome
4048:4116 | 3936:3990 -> 1.52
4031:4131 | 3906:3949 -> 1.58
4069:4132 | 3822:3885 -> 1.70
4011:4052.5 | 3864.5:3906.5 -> 1.64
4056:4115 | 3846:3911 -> 1.53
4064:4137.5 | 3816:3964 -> 1.62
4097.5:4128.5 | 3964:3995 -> 1.41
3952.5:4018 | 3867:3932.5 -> 1.22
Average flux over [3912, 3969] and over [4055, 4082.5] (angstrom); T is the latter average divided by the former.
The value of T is 1.49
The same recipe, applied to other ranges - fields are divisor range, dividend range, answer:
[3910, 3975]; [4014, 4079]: 1.56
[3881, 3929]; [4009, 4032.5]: 1.49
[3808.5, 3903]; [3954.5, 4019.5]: 1.25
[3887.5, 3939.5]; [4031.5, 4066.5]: 1.48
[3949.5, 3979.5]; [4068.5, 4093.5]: 1.59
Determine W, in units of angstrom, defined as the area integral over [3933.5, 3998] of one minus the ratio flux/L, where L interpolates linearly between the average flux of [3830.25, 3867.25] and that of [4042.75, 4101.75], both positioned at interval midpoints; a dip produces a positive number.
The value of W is 9.6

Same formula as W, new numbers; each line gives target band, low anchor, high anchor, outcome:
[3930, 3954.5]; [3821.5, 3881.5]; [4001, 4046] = 7.00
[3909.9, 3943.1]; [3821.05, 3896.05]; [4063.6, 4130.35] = 3.96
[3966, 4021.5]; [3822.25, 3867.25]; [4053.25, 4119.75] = -1.39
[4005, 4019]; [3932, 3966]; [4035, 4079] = -2.95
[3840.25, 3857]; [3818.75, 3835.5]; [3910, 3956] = -3.54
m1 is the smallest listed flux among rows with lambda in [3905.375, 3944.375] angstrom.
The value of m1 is 4.76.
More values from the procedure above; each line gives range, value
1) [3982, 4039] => 12.75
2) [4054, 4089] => 13.16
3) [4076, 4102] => 11.22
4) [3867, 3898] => 7.877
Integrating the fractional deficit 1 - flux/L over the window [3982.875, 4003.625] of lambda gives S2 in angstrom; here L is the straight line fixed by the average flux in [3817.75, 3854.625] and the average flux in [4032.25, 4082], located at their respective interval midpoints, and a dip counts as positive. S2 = -1.3 angstrom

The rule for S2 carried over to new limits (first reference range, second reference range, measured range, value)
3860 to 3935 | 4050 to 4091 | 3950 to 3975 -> 5.5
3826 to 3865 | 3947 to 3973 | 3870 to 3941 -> -3.3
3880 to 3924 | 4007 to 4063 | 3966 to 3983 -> 5.9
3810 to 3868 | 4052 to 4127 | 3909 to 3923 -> -1.2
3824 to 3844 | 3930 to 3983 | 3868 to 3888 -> -4.7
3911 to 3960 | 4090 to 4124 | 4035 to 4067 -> -4.8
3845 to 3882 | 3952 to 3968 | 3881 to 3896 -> 2.1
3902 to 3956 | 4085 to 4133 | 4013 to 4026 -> -3.9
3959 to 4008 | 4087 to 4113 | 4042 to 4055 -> -1.6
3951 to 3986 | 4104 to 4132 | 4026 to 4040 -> -4.5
